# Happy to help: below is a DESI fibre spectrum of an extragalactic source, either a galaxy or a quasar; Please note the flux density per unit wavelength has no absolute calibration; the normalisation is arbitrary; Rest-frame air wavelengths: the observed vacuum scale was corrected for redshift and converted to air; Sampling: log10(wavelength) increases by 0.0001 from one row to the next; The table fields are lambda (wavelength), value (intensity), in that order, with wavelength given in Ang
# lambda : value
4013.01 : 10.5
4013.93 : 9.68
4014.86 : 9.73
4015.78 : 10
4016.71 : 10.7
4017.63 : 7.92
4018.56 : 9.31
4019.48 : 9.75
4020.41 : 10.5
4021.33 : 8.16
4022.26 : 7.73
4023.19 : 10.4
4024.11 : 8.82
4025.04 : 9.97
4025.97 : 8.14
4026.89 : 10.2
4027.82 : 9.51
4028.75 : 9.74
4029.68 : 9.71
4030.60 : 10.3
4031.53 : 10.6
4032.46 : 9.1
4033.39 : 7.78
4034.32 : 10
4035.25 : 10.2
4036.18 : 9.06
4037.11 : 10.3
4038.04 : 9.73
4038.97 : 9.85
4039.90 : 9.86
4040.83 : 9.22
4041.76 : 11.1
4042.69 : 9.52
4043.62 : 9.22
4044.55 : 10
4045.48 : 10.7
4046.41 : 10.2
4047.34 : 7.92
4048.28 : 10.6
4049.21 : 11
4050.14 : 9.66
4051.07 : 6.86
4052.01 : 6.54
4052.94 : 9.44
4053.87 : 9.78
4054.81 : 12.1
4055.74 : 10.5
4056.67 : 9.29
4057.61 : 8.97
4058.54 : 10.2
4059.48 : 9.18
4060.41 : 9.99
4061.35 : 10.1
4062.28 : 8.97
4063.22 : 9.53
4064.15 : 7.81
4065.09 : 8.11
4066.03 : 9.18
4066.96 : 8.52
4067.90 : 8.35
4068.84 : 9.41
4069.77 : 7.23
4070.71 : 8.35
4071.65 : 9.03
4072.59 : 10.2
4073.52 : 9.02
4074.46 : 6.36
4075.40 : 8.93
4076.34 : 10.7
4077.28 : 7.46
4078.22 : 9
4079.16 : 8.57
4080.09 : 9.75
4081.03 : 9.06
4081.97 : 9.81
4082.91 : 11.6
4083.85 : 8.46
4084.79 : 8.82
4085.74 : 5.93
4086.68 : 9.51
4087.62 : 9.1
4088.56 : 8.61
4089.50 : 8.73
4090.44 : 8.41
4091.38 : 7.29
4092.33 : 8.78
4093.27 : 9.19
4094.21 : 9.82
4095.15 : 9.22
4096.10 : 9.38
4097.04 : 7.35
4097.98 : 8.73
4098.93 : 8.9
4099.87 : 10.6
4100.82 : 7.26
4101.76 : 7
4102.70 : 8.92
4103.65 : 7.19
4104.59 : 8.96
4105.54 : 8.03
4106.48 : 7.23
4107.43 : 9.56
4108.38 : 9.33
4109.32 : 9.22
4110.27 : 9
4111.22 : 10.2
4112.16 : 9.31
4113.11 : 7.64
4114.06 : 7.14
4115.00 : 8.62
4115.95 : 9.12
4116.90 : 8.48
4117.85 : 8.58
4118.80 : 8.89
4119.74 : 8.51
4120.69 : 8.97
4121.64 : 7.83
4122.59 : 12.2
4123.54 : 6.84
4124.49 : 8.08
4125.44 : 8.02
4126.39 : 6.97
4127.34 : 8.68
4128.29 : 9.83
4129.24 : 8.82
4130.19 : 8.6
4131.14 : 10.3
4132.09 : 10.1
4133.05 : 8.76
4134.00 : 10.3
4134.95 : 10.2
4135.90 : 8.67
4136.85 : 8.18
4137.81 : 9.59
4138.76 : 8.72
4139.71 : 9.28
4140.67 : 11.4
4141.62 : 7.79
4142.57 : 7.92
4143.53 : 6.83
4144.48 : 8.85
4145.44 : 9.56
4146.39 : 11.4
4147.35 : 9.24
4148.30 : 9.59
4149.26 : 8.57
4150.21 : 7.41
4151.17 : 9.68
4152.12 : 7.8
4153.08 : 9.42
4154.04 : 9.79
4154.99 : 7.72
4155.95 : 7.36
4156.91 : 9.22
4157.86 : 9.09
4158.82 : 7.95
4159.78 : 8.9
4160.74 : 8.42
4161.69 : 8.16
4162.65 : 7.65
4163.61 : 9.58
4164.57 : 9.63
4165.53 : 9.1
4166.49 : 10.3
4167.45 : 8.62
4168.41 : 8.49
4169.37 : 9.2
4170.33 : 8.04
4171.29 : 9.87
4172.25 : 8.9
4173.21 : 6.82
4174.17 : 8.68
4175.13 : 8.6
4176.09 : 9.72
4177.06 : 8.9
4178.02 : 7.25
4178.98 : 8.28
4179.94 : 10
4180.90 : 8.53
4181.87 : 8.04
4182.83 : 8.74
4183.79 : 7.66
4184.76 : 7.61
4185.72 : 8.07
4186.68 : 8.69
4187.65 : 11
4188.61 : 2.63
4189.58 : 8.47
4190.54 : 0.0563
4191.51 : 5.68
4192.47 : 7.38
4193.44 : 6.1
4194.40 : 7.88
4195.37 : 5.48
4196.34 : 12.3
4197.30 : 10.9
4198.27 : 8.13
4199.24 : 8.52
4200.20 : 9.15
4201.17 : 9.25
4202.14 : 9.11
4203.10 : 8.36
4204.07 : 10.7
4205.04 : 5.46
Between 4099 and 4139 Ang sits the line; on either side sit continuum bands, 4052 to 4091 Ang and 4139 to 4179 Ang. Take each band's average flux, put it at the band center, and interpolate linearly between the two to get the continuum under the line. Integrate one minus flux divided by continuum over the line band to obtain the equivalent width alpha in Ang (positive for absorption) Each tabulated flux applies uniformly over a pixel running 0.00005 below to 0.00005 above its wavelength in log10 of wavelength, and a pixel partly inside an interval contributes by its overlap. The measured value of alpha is 0.6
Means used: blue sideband 9.04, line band 8.78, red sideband 8.79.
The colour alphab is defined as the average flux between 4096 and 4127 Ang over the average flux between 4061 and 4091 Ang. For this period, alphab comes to 1.0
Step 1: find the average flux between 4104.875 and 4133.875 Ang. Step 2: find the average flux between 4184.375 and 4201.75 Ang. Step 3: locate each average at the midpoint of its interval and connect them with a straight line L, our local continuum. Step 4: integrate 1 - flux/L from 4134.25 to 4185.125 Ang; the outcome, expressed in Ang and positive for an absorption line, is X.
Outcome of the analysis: -3.9 Ang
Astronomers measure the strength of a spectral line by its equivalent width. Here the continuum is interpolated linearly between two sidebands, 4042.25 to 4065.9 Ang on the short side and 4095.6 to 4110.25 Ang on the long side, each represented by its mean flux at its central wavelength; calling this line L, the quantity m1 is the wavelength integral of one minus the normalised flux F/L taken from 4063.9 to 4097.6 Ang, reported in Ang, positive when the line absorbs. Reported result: 0.7 Ang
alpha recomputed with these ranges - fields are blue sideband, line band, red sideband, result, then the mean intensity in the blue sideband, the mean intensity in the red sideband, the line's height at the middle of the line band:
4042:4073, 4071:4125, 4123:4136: 1.95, 9.3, 8.89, 9.07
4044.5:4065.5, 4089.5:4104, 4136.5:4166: 0.99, 9.45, 8.83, 9.18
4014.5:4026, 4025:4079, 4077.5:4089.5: -1.00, 9.36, 8.98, 9.17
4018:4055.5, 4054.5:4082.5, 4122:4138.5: 0.84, 9.57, 9.05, 9.39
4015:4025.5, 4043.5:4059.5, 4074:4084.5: -0.63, 9.4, 9.06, 9.22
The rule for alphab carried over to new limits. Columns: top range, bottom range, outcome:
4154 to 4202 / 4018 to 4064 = 0.87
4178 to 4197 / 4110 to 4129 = 0.87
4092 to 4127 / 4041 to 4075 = 0.93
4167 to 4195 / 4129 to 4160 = 0.87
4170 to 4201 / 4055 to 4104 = 0.90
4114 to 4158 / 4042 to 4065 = 0.94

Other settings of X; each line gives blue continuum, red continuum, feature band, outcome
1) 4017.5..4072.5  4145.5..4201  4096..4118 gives 0.9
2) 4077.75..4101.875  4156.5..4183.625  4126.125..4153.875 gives -1.0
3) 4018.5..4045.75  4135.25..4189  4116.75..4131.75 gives 0.3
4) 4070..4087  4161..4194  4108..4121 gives -0.3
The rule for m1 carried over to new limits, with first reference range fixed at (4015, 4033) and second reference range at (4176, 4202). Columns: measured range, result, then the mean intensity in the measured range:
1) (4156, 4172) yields -1.3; 8.85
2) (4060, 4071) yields 0.4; 8.79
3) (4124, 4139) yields -0.9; 8.99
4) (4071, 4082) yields 0.1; 8.95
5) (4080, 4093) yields 0.1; 8.82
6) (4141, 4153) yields -0.6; 8.78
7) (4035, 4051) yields -0.8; 9.82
